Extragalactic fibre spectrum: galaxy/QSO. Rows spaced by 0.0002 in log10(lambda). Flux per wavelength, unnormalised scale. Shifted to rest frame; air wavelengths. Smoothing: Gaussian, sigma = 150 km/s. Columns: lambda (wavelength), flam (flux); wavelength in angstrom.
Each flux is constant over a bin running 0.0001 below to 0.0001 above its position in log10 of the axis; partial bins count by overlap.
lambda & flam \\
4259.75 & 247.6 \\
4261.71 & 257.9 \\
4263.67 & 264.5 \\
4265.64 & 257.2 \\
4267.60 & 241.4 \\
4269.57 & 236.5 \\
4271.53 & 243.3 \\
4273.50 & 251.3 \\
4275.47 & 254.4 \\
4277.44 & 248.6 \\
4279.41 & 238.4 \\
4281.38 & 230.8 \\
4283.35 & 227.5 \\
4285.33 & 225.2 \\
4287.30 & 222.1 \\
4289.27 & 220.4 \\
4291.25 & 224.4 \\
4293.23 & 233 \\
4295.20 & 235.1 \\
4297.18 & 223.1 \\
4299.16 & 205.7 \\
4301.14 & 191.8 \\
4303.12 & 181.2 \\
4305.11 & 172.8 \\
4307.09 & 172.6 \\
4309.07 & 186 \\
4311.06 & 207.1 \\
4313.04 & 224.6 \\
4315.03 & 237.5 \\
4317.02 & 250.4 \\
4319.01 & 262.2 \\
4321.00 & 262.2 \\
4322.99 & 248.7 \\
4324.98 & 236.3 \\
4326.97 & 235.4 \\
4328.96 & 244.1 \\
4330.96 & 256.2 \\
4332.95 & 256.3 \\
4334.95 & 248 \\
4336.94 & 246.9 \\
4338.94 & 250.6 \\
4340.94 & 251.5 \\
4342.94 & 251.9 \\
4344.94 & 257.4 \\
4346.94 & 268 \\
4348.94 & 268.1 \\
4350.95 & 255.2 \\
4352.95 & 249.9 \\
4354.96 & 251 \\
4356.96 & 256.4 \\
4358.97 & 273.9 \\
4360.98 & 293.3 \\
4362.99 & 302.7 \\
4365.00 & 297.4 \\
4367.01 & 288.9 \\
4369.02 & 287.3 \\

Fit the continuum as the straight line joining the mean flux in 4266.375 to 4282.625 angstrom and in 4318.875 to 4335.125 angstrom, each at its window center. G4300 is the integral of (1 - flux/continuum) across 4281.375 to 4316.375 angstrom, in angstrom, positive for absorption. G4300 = 4.82 angstrom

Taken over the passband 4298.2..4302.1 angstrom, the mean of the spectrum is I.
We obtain 199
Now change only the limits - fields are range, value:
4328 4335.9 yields 251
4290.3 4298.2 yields 229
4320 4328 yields 246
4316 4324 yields 256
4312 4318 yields 237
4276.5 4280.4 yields 244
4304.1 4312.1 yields 185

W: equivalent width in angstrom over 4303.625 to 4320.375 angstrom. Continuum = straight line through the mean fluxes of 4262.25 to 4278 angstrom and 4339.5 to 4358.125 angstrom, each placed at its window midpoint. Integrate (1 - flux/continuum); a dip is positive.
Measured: 2.6 angstrom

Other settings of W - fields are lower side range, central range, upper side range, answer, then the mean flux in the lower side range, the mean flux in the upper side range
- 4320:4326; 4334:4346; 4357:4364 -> 0.6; 249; 285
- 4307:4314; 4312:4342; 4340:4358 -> -3.1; 201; 257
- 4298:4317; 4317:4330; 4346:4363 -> -1.5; 201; 267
